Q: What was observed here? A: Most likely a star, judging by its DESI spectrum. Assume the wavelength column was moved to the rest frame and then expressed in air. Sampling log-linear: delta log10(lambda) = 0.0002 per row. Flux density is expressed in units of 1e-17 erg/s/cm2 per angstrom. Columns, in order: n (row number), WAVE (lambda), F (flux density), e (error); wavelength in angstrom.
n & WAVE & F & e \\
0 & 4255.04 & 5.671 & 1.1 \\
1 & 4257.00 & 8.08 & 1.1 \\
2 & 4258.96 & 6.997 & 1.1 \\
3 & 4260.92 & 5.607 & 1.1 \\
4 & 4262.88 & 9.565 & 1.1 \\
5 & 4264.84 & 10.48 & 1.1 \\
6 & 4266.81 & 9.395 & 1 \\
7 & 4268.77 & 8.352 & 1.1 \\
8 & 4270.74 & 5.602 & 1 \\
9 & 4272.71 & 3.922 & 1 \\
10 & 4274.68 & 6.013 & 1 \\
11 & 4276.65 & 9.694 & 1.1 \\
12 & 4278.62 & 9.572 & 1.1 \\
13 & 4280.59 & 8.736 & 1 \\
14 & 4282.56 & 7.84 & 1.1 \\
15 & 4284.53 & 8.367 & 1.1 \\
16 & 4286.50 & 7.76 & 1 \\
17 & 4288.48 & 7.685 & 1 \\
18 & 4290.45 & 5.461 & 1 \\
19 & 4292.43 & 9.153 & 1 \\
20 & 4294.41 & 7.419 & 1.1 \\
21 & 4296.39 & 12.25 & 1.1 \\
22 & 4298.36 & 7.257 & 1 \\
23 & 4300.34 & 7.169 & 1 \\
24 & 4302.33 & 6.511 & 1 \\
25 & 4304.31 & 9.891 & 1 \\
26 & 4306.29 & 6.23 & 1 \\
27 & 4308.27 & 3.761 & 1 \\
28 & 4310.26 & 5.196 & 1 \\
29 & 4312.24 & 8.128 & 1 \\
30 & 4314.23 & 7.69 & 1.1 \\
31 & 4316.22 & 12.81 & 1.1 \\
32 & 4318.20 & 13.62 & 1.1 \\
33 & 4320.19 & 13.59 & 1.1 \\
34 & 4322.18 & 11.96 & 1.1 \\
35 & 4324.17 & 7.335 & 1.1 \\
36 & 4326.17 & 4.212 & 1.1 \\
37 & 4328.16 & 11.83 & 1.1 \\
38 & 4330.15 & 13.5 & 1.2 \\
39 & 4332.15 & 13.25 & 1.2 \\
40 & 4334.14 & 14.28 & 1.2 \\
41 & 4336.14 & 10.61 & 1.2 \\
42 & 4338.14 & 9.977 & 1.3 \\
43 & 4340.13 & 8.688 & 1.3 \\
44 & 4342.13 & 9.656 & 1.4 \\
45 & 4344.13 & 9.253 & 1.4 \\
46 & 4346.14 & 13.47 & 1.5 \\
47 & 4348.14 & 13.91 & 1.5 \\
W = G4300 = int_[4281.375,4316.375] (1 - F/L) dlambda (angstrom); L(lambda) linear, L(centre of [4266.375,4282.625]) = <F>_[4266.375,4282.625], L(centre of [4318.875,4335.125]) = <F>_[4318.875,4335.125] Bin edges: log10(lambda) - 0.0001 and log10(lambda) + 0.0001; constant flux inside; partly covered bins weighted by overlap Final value 5.9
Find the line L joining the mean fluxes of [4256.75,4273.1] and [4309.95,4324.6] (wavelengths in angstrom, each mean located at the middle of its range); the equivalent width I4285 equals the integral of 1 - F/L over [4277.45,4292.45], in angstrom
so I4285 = 1.1 angstrom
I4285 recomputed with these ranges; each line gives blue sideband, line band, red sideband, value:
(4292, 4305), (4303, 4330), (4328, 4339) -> 3.7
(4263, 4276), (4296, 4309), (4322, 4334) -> 2.4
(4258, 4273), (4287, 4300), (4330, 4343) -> 1.4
